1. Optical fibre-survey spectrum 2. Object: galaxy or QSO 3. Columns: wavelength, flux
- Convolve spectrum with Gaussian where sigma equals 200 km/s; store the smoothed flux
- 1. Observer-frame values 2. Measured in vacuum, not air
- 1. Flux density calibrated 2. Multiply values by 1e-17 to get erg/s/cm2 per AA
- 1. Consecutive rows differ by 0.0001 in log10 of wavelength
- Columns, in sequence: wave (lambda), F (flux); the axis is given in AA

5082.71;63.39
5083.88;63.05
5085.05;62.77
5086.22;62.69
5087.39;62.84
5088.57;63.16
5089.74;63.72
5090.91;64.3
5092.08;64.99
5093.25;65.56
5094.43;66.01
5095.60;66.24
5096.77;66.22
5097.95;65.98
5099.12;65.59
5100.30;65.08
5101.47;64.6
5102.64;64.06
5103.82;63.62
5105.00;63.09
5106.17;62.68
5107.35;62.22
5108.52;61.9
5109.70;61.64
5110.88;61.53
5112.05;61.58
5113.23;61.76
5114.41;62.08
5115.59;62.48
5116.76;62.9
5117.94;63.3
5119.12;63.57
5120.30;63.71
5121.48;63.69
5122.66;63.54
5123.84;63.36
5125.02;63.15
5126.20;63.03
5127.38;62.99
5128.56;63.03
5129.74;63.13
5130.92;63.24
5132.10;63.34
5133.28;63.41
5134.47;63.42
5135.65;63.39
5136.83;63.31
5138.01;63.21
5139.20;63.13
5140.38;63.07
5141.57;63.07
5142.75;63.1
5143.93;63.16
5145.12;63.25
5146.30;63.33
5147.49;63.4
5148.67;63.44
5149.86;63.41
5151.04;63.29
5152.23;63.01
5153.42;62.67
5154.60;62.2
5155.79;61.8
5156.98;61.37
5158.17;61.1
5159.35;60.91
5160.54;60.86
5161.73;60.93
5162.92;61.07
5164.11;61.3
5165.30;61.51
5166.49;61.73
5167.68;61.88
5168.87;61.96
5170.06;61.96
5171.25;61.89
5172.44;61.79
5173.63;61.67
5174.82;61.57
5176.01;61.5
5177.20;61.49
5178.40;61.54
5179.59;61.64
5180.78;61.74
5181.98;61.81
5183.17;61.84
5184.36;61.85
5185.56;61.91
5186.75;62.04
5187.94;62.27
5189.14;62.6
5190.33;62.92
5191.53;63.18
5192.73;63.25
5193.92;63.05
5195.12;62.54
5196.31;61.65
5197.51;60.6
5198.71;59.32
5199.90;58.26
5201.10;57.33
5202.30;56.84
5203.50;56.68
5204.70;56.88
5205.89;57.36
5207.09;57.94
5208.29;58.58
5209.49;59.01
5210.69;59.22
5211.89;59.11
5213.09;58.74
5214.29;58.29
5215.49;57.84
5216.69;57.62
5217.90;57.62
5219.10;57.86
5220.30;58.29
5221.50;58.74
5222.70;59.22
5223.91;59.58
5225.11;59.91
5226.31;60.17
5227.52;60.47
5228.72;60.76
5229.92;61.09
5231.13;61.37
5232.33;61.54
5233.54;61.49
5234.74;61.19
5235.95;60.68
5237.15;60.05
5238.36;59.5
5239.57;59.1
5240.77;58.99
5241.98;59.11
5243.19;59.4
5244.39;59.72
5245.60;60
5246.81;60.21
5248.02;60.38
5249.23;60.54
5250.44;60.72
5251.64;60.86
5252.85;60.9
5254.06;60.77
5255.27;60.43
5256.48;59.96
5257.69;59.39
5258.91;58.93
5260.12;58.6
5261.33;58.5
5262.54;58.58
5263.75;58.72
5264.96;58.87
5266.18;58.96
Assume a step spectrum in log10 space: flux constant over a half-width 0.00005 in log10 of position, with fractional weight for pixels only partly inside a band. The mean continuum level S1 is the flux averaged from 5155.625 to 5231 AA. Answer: 60.4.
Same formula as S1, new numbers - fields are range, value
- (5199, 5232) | 58.7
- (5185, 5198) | 62.4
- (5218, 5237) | 60.1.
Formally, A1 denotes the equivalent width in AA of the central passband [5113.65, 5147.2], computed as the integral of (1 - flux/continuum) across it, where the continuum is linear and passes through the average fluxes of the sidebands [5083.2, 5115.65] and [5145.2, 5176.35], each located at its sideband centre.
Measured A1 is -0.20 AA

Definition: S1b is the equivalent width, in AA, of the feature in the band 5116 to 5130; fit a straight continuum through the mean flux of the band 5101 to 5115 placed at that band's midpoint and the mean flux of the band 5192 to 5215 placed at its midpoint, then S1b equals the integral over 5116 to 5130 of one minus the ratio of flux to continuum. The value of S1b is -0.29 AA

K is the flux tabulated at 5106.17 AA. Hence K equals 62.68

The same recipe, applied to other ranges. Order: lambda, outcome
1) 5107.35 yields 62.22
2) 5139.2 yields 63.13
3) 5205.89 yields 57.36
